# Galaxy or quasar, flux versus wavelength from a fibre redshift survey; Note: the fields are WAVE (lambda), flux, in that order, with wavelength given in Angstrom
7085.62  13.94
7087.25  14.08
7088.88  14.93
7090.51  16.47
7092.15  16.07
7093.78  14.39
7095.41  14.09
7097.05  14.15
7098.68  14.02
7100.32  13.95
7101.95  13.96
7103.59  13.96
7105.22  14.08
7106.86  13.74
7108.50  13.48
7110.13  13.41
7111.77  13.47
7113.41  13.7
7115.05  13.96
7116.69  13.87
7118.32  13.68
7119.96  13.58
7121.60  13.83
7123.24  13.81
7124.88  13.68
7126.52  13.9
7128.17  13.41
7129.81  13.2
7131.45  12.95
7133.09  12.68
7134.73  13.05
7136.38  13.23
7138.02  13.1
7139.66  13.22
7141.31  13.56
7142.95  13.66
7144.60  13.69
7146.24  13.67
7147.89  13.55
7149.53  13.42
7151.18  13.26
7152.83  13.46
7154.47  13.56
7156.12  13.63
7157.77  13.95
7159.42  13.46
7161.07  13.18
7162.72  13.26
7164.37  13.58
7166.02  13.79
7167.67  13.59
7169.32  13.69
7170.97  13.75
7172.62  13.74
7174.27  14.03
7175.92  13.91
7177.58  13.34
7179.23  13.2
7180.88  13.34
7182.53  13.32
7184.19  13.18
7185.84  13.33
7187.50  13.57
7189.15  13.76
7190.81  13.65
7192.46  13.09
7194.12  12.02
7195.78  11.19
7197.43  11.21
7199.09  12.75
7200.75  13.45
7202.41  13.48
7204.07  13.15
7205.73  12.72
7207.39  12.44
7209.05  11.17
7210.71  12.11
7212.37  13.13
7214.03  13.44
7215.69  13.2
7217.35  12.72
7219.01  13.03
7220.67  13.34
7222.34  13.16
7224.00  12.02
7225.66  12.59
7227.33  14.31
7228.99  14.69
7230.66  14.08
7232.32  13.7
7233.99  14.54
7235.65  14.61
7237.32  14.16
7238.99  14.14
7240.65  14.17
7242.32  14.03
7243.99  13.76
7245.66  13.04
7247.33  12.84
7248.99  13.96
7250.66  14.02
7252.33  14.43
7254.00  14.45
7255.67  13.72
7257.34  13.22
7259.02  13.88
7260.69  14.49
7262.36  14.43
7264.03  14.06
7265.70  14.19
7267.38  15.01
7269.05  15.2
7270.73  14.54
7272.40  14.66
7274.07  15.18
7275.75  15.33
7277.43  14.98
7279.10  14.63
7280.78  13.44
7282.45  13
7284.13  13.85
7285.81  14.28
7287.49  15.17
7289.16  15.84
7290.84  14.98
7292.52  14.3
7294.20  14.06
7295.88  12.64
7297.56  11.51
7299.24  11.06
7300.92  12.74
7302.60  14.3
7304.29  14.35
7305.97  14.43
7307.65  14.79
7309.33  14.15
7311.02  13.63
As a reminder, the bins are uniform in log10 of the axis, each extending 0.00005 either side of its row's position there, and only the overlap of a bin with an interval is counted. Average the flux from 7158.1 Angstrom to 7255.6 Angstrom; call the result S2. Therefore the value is 13.4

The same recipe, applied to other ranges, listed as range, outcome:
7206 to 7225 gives 12.7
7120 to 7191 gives 13.5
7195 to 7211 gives 12.4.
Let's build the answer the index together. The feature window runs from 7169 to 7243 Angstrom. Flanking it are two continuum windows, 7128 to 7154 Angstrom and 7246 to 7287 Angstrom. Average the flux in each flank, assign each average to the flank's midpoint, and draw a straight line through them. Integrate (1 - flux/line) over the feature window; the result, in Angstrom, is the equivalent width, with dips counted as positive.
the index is 2.8 Angstrom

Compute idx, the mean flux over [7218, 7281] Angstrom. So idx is 14.1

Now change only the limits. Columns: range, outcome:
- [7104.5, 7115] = 13.7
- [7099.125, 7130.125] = 13.7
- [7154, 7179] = 13.6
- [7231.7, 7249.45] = 13.9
